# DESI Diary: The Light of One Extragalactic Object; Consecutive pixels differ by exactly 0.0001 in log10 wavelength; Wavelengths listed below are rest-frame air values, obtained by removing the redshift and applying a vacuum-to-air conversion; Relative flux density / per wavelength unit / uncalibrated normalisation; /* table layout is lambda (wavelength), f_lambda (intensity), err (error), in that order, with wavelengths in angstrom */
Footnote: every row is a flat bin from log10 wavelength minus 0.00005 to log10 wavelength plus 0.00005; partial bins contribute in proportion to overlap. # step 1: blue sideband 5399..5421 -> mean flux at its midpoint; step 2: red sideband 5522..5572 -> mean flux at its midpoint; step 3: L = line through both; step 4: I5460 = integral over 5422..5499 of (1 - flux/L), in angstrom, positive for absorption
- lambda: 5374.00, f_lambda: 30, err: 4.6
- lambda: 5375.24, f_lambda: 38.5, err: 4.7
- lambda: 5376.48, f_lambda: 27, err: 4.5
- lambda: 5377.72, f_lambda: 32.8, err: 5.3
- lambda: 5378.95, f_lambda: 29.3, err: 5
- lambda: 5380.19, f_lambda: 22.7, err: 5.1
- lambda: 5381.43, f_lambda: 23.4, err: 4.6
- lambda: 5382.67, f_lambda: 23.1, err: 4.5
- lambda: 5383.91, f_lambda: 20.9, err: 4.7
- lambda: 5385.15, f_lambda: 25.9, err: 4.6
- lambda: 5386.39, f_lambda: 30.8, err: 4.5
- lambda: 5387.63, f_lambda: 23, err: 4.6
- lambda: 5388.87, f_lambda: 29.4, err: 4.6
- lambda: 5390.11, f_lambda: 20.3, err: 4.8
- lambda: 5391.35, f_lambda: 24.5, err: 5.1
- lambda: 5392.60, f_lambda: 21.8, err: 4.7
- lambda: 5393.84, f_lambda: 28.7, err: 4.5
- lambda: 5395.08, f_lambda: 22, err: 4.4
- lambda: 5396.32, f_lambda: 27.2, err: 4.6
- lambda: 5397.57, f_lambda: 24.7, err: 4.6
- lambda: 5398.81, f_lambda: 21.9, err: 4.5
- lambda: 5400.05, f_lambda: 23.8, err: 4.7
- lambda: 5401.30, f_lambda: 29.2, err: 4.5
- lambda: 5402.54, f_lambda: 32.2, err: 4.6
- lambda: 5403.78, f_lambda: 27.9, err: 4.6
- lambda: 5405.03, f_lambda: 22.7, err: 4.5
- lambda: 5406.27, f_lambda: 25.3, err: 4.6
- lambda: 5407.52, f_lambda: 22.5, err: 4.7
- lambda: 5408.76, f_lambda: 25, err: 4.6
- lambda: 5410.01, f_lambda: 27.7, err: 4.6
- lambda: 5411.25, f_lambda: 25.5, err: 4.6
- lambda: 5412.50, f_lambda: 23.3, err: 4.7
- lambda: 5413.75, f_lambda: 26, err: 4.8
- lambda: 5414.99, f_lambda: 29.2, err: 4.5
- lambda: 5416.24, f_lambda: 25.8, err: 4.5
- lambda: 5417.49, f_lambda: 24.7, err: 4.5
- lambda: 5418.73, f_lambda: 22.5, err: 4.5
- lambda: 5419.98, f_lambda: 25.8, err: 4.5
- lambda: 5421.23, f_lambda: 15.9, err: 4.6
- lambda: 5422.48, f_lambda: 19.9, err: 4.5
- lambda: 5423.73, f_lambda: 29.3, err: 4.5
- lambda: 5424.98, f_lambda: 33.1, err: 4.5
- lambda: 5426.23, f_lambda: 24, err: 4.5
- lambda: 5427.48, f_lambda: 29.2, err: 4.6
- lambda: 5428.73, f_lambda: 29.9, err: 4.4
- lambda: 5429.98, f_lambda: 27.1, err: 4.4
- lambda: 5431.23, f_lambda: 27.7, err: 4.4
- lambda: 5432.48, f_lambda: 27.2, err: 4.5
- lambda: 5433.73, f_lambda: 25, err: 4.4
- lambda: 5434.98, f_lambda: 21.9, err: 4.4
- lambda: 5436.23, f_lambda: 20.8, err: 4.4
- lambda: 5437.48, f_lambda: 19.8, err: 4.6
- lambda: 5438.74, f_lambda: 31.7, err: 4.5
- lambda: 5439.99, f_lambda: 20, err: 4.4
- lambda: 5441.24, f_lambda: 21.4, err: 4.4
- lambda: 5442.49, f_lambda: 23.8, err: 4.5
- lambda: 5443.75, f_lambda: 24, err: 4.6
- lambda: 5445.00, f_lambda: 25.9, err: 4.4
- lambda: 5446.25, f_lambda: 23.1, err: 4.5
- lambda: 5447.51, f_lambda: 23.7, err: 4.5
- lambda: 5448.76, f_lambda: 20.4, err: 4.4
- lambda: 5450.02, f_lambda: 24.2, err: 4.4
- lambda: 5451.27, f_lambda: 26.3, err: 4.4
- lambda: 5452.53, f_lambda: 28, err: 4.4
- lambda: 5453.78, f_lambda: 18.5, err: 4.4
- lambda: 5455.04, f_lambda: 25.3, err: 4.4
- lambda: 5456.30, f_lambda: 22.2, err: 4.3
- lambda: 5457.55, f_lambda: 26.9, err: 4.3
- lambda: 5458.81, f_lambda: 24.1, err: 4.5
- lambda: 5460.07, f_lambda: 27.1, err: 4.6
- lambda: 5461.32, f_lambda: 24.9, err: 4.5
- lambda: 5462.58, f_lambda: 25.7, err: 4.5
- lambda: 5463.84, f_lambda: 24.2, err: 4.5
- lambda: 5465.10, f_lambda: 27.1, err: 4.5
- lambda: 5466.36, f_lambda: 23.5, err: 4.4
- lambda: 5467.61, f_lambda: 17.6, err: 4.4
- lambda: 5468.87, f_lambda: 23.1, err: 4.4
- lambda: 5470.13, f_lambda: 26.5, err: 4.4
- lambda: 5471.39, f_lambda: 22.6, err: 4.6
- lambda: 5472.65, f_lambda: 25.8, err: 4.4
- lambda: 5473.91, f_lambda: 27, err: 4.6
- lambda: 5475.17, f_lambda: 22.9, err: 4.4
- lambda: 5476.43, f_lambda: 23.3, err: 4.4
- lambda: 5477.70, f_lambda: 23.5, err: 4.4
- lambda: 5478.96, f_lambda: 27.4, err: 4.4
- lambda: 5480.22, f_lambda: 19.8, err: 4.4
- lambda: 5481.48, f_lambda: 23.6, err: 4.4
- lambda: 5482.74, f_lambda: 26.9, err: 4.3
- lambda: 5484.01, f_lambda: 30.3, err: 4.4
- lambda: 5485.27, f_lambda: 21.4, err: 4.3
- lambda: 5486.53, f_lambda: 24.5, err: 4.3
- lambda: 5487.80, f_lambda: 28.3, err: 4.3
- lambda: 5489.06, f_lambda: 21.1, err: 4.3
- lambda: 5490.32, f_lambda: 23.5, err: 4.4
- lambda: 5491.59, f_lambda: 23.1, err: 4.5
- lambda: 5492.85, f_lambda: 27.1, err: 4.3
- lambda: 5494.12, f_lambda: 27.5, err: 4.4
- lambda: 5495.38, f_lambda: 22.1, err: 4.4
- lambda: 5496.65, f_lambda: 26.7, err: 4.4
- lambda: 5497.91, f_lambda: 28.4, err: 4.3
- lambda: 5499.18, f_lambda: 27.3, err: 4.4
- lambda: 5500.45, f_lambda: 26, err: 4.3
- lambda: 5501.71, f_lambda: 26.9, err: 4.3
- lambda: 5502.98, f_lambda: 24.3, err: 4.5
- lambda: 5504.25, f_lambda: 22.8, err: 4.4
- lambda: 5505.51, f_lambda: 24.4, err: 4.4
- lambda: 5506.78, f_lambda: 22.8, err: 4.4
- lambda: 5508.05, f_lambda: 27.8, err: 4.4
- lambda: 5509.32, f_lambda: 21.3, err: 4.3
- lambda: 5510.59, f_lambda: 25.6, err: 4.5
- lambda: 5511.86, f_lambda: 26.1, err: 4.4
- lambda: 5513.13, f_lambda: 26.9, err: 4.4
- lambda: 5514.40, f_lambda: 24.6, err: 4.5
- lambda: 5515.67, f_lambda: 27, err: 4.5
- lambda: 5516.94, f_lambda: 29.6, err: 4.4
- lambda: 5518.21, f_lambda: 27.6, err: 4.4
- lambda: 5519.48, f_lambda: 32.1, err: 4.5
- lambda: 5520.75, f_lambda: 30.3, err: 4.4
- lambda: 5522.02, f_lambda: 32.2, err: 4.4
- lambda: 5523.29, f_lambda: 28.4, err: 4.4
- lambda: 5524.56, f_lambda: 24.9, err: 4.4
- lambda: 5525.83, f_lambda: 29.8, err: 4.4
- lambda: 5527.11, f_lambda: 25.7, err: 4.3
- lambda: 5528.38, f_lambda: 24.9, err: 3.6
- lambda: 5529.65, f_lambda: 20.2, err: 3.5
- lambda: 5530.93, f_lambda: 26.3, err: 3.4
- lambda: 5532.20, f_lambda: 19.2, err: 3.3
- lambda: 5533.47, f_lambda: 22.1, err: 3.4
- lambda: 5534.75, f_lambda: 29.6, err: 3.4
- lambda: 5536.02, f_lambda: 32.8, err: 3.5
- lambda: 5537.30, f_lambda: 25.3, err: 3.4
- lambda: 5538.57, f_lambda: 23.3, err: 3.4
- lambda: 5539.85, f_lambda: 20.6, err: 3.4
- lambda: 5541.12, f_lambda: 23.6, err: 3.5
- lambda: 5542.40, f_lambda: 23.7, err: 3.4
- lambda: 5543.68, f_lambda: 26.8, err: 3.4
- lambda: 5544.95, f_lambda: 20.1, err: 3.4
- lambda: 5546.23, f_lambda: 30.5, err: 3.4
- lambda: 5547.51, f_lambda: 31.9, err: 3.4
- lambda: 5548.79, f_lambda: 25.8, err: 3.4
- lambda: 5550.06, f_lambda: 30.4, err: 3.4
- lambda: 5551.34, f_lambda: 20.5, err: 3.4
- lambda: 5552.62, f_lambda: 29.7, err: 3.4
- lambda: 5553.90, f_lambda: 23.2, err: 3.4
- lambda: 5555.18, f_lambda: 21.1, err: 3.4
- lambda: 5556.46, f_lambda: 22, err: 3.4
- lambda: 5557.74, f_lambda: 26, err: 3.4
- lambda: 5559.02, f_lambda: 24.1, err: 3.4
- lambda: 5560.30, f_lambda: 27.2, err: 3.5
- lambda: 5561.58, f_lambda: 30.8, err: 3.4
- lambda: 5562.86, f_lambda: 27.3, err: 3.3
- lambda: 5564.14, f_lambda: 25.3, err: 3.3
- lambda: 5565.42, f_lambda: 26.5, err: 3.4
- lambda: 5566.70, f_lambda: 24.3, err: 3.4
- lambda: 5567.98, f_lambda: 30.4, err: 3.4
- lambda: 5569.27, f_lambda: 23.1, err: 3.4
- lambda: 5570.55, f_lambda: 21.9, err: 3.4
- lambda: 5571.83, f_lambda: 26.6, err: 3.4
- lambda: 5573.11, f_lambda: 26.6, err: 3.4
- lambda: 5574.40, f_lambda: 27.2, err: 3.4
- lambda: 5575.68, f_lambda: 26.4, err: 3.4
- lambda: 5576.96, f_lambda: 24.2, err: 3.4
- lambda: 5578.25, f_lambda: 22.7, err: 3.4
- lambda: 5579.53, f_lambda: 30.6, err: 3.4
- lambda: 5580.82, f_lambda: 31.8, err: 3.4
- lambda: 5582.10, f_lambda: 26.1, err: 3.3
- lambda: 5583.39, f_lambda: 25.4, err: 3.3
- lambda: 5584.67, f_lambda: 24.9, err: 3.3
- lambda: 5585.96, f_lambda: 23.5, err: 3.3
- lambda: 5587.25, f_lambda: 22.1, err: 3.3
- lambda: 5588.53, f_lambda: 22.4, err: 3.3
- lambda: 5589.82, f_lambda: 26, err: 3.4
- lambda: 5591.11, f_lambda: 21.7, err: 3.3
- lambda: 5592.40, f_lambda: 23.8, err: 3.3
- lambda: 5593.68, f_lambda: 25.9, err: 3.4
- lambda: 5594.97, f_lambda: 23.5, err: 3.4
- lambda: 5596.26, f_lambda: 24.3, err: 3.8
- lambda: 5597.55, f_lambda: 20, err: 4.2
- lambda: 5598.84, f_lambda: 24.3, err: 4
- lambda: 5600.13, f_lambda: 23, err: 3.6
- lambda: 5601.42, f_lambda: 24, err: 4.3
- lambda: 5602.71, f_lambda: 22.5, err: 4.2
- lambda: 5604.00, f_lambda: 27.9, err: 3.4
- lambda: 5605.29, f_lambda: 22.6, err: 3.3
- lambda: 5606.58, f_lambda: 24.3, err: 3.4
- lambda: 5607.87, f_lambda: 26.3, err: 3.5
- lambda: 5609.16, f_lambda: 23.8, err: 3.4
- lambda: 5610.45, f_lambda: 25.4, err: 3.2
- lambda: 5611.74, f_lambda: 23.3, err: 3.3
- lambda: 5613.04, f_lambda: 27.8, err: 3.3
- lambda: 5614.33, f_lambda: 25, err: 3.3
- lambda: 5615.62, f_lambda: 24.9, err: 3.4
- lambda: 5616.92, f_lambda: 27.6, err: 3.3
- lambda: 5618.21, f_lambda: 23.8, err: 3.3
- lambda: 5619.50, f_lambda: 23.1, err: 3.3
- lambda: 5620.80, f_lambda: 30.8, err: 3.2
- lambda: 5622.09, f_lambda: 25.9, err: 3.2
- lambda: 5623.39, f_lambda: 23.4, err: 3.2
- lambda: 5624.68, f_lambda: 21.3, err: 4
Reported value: 2.40 angstrom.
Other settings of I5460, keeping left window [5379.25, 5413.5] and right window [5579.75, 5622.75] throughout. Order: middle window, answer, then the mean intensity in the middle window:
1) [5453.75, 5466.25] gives 0.07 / 24.8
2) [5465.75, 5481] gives 0.85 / 23.6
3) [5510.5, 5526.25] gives -2.04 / 28.2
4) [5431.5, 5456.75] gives 1.29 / 23.7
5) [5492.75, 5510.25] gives -0.28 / 25.3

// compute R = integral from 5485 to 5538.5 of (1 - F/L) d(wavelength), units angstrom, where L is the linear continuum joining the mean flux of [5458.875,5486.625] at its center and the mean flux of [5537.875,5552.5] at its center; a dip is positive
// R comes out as -2.1 angstrom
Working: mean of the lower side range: 24.5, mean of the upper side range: 25.4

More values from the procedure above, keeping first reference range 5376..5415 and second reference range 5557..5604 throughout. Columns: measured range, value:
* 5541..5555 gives -0.4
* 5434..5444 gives 1.0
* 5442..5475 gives 1.5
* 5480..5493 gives 0.4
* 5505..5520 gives -0.6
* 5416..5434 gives -0.2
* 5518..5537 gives -1.3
